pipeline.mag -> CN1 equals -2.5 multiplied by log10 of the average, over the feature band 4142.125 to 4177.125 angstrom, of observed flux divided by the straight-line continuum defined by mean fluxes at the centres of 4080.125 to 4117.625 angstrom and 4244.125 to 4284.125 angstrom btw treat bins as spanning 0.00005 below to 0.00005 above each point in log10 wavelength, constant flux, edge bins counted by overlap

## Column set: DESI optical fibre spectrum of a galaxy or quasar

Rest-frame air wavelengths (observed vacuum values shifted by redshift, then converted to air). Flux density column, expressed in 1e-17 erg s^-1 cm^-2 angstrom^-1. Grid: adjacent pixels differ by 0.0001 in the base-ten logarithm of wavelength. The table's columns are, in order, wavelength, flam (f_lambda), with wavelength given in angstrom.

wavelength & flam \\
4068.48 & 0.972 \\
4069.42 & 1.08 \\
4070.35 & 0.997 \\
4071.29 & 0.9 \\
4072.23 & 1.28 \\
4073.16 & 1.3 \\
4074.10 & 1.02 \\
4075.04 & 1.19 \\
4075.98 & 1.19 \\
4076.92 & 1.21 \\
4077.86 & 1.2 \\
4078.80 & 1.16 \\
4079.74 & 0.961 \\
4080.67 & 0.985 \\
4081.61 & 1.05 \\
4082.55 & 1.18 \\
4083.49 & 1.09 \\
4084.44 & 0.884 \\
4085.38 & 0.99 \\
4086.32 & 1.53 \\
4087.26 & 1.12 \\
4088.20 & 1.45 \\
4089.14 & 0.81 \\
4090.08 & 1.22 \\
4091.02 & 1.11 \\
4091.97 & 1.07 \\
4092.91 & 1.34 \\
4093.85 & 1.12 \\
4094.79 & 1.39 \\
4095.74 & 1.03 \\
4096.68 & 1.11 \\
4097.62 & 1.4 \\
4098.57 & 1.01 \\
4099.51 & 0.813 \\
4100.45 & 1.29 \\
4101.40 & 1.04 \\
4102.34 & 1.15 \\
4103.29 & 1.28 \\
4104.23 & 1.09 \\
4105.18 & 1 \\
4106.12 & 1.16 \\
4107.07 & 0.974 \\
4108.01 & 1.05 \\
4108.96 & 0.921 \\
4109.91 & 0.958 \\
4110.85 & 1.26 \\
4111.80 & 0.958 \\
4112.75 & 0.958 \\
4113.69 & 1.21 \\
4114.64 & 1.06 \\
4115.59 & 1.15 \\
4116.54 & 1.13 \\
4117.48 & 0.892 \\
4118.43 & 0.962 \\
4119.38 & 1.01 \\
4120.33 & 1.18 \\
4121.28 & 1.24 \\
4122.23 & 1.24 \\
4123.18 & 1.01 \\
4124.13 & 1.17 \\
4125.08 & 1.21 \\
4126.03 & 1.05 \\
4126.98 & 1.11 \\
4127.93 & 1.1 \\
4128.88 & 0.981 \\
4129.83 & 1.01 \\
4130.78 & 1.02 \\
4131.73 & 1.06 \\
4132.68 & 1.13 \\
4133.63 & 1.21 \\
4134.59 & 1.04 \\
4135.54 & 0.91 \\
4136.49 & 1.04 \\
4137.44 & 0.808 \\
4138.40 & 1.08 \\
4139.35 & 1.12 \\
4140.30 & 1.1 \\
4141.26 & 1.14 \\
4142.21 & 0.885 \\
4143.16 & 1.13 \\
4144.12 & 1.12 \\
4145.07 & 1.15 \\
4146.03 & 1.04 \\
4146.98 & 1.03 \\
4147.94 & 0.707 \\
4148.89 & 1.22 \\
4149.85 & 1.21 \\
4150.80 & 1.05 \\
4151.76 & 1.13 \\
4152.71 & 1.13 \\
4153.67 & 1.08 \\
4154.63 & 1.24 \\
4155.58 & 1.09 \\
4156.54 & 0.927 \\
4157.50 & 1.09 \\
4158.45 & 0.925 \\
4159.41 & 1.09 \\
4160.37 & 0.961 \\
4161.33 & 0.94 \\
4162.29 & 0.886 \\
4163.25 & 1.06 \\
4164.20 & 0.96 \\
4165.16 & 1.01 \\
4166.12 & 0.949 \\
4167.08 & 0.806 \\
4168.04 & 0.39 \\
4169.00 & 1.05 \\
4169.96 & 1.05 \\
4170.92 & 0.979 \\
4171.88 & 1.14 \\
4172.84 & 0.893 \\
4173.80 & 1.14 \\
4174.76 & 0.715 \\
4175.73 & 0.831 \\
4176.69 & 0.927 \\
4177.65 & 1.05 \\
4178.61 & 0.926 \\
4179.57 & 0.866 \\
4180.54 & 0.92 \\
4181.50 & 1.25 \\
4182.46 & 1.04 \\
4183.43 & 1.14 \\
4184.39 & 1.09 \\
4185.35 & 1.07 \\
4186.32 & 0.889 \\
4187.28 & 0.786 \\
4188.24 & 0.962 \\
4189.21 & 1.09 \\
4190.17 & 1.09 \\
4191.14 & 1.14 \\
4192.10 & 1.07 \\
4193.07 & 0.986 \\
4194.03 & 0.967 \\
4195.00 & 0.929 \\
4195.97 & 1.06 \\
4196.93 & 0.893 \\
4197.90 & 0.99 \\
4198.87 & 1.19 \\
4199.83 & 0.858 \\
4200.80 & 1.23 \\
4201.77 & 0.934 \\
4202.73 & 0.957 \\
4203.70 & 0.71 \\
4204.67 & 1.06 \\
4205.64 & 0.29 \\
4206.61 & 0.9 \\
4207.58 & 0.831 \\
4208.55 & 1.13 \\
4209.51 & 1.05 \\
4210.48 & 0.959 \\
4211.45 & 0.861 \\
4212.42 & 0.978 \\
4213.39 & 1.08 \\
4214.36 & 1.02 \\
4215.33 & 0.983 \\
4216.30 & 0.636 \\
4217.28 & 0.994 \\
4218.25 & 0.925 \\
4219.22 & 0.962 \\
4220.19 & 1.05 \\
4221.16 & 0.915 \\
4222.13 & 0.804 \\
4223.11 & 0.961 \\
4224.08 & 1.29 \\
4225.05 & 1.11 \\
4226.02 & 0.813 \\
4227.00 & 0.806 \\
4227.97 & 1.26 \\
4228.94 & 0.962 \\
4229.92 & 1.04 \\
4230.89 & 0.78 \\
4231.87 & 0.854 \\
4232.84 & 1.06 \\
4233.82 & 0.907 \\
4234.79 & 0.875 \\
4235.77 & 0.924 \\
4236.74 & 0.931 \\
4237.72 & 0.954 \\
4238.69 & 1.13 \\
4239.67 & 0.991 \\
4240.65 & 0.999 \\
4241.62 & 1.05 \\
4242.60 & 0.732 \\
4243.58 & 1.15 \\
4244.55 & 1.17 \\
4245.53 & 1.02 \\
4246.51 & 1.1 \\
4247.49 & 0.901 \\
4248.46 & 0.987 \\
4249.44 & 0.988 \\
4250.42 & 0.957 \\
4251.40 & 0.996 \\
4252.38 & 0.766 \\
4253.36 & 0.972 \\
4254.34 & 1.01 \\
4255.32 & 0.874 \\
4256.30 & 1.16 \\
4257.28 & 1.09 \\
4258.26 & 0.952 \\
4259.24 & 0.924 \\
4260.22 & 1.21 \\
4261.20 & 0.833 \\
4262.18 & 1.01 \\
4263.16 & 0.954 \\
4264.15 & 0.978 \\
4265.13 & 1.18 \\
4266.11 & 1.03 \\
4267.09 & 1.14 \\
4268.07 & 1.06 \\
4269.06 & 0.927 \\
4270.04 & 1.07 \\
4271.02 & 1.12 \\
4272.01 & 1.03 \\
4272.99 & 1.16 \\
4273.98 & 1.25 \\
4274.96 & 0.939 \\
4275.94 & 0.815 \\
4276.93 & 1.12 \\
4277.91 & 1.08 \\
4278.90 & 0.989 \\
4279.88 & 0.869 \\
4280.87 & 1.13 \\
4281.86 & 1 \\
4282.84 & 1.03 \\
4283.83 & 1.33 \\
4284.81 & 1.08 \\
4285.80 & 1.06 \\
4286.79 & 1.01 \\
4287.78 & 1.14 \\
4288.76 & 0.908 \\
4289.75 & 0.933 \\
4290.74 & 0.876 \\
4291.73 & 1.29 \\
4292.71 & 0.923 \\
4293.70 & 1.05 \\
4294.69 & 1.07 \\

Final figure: 0.082 mag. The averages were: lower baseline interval 1.11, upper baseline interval 1.03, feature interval 0.999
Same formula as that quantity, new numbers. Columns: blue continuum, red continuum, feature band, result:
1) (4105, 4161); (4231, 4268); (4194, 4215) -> 0.08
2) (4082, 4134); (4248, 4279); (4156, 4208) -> 0.11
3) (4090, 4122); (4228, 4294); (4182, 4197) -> 0.04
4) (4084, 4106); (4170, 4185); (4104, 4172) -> 0.02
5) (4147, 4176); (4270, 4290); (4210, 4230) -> 0.05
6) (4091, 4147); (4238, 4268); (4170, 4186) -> 0.06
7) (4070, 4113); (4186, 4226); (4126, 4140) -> 0.01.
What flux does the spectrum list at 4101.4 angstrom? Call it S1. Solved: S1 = 1.04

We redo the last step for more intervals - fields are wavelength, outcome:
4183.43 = 1.14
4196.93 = 0.893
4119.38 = 1.01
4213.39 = 1.08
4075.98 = 1.19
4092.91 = 1.34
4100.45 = 1.29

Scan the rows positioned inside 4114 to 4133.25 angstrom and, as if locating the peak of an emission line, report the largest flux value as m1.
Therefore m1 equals 1.24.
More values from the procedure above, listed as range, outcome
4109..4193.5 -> 1.26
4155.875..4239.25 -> 1.29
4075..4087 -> 1.53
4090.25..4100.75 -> 1.4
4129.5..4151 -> 1.22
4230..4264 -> 1.21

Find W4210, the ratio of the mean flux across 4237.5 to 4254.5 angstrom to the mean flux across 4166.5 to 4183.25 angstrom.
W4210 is 1.05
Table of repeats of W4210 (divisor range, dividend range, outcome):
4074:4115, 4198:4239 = 0.85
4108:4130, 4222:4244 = 0.91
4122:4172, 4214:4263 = 0.94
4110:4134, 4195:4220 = 0.86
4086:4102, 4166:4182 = 0.80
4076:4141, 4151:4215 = 0.89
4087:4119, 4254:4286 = 0.95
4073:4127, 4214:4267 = 0.88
